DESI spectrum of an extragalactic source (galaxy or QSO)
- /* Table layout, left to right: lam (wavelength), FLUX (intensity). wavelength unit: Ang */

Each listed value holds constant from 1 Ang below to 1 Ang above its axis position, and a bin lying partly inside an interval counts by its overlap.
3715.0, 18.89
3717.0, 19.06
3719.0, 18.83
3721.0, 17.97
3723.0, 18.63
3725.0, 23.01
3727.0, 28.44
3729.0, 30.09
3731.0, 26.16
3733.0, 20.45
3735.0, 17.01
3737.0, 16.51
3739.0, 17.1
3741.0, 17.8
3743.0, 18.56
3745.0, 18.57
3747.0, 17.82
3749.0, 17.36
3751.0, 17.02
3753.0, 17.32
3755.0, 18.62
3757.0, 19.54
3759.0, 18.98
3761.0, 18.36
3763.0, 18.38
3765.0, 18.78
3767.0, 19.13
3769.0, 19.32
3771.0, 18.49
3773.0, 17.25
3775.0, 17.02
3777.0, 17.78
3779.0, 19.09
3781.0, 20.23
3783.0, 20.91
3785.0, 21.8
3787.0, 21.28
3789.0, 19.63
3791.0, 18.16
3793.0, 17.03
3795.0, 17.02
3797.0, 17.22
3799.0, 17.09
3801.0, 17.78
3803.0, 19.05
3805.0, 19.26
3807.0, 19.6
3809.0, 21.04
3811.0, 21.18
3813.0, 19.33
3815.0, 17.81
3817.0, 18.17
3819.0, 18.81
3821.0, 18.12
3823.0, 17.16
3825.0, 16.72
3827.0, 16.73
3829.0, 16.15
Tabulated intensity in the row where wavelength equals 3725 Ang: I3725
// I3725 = 23.01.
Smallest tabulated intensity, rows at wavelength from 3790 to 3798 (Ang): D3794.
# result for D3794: 17.02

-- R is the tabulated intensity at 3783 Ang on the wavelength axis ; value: 20.91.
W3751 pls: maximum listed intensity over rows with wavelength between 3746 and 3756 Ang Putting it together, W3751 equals 18.62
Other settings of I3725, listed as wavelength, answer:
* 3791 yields 18.16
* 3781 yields 20.23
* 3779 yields 19.09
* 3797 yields 17.22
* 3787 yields 21.28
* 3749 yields 17.36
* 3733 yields 20.45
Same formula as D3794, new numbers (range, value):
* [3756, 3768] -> 18.36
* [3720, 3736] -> 17.01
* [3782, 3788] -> 20.91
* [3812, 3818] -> 17.81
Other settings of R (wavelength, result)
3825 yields 16.72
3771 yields 18.49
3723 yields 18.63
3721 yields 17.97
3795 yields 17.02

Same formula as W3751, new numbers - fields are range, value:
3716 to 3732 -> 30.09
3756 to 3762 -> 19.54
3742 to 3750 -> 18.57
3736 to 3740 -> 17.1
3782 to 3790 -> 21.8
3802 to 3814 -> 21.18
